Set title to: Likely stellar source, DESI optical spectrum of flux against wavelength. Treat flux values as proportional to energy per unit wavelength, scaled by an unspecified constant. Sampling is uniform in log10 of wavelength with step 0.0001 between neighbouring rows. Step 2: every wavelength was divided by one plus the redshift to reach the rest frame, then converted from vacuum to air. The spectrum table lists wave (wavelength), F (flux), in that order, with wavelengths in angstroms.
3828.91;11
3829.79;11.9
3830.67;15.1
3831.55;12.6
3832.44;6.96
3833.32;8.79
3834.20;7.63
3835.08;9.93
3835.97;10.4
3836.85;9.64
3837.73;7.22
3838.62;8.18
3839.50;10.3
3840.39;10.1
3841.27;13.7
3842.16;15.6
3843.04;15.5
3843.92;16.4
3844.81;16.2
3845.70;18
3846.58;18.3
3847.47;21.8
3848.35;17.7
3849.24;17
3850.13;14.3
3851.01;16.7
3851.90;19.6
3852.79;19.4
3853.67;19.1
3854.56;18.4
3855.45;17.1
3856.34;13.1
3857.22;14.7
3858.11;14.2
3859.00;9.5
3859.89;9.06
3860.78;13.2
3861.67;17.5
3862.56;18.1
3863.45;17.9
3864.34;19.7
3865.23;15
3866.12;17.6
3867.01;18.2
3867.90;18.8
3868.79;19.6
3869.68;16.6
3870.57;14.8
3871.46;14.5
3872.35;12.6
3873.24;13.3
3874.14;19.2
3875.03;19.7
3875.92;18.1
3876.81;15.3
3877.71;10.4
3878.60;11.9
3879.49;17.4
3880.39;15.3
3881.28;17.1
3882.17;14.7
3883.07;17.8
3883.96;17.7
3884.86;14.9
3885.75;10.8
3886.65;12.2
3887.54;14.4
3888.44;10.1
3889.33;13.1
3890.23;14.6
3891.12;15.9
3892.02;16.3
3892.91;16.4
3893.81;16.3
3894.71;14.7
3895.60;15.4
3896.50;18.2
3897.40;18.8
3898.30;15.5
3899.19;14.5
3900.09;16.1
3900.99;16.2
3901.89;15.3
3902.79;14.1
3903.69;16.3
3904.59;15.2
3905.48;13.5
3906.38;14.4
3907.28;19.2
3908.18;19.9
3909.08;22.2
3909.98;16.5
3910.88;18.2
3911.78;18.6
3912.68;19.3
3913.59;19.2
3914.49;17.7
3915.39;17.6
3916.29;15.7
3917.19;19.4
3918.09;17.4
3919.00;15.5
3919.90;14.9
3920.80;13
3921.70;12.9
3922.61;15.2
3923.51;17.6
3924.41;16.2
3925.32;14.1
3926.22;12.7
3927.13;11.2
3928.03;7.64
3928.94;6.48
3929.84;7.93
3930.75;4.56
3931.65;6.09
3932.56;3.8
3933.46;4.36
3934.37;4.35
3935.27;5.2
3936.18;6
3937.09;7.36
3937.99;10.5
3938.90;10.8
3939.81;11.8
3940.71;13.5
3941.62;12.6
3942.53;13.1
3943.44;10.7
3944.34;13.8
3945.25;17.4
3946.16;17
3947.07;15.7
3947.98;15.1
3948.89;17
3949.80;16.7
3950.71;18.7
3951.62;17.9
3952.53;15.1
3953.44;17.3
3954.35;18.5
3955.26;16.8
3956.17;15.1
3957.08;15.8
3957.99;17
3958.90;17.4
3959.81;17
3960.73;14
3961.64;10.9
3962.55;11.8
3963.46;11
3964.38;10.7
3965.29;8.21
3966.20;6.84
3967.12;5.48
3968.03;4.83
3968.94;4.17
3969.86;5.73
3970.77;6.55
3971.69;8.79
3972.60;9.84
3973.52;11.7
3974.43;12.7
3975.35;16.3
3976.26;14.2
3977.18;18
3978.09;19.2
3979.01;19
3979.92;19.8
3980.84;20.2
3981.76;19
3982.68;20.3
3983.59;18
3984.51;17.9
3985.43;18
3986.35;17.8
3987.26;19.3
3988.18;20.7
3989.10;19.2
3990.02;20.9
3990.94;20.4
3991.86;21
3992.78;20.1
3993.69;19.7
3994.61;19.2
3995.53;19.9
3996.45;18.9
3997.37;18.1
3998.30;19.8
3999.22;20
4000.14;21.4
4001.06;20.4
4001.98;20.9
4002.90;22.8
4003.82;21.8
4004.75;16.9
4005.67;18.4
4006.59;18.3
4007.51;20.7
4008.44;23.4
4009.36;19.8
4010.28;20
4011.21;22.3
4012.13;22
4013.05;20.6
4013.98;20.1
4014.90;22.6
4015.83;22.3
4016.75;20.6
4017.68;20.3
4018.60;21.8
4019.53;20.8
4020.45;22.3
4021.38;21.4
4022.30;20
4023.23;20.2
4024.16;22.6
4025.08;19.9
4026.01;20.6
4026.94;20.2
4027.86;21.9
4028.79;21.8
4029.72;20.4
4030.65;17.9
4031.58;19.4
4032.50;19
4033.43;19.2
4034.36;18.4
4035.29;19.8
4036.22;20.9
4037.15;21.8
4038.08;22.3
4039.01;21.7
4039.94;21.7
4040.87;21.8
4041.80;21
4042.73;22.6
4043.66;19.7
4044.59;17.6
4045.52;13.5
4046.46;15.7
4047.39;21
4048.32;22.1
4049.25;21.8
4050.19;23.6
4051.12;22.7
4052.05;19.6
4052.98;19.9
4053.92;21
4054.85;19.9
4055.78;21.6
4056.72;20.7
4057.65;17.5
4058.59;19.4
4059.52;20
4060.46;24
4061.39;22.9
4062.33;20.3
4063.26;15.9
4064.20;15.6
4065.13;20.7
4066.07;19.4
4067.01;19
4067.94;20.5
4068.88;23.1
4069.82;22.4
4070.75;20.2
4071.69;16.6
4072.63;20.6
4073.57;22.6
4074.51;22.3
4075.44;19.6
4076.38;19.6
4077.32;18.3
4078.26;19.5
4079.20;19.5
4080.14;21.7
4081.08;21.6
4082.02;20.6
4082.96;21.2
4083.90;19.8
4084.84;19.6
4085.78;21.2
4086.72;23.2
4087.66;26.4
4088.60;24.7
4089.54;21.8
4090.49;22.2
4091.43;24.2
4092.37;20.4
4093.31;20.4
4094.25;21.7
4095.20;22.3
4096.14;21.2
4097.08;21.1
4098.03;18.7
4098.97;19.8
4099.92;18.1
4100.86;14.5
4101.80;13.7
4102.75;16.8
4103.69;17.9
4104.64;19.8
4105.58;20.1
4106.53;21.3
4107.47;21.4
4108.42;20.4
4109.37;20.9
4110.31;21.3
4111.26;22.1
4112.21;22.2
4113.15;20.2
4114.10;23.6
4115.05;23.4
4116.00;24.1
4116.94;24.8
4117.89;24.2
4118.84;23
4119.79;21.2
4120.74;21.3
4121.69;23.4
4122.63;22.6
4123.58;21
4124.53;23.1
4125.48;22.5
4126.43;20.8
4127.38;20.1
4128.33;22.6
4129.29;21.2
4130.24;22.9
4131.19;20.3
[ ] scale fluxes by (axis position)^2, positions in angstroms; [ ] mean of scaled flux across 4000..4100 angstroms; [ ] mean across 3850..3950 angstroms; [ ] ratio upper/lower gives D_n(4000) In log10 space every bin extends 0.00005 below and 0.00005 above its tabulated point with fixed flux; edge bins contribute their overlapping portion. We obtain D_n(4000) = 1.5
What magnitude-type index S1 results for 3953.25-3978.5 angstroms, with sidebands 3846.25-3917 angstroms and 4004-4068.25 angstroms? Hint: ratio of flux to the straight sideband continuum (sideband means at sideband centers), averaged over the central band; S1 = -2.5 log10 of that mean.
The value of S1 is 0.44 mag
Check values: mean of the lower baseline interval 16.2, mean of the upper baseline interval 20.4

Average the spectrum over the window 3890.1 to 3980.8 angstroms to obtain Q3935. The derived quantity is 13.8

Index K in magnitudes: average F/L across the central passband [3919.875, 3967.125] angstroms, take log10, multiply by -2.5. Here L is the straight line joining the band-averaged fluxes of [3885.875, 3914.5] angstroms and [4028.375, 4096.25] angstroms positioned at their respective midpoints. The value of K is 0.37 mag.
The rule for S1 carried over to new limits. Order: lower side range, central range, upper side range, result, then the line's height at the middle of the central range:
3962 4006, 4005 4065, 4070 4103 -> -0.122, 18.3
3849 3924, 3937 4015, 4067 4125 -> 0.122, 18.2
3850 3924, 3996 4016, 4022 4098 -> -0.071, 19.2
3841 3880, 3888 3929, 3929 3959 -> -0.121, 14.1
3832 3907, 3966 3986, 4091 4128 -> 0.289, 17.7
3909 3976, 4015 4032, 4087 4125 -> -0.221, 17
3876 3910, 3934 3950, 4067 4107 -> 0.355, 16.8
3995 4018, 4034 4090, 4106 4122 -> 0.043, 21.4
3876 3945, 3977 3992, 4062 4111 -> -0.165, 16.6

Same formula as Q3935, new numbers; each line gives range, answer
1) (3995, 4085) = 20.4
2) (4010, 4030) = 21.1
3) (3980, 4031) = 20.3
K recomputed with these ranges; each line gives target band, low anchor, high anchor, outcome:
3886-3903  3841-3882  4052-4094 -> 0.12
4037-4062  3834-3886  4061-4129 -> -0.04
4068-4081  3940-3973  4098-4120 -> -0.09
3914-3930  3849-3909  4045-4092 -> 0.19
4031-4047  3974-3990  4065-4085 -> -0.01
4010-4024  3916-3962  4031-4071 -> -0.17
